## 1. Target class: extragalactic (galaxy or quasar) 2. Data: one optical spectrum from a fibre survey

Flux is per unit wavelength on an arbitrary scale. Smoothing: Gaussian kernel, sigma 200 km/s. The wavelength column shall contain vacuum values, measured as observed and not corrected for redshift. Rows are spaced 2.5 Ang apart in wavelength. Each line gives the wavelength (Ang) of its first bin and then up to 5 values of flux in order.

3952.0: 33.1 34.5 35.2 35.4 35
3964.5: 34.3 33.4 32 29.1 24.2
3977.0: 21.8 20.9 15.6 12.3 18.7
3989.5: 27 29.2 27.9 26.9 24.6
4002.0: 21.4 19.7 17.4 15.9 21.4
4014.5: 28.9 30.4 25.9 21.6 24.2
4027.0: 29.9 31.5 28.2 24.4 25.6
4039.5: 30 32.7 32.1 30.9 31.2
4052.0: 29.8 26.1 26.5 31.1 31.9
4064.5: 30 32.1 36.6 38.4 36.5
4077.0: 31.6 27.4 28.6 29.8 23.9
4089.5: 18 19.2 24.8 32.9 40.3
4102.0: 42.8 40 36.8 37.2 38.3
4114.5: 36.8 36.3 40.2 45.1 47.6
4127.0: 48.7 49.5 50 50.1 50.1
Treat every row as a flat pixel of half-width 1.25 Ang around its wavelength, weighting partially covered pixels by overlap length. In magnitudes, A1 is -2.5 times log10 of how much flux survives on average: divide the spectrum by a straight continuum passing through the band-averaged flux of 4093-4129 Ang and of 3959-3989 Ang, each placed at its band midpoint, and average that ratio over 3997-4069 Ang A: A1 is 0.17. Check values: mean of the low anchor 25.8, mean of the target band 27.1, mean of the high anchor 39.2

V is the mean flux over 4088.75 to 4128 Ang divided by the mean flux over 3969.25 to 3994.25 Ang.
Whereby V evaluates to 1.6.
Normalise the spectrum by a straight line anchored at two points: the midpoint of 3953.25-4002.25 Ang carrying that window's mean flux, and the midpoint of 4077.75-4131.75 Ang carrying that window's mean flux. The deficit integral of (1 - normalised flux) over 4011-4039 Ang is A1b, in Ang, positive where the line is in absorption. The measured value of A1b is 3.33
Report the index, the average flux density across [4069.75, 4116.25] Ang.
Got 32.5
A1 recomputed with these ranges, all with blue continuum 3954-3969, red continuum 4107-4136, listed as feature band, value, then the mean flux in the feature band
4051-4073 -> 0.268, 31.3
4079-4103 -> 0.408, 28.7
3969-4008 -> 0.490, 22.9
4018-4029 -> 0.414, 25.9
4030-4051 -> 0.302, 29.5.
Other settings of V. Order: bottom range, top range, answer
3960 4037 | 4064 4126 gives 1.35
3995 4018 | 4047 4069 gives 1.31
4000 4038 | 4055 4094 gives 1.20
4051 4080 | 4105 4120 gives 1.19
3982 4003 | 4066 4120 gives 1.43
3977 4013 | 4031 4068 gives 1.38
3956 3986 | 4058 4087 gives 1.16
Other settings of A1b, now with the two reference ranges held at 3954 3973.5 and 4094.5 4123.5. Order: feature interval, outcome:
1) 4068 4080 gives 0.85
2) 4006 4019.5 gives 4.58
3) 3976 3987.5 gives 5.51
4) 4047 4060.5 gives 2.72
